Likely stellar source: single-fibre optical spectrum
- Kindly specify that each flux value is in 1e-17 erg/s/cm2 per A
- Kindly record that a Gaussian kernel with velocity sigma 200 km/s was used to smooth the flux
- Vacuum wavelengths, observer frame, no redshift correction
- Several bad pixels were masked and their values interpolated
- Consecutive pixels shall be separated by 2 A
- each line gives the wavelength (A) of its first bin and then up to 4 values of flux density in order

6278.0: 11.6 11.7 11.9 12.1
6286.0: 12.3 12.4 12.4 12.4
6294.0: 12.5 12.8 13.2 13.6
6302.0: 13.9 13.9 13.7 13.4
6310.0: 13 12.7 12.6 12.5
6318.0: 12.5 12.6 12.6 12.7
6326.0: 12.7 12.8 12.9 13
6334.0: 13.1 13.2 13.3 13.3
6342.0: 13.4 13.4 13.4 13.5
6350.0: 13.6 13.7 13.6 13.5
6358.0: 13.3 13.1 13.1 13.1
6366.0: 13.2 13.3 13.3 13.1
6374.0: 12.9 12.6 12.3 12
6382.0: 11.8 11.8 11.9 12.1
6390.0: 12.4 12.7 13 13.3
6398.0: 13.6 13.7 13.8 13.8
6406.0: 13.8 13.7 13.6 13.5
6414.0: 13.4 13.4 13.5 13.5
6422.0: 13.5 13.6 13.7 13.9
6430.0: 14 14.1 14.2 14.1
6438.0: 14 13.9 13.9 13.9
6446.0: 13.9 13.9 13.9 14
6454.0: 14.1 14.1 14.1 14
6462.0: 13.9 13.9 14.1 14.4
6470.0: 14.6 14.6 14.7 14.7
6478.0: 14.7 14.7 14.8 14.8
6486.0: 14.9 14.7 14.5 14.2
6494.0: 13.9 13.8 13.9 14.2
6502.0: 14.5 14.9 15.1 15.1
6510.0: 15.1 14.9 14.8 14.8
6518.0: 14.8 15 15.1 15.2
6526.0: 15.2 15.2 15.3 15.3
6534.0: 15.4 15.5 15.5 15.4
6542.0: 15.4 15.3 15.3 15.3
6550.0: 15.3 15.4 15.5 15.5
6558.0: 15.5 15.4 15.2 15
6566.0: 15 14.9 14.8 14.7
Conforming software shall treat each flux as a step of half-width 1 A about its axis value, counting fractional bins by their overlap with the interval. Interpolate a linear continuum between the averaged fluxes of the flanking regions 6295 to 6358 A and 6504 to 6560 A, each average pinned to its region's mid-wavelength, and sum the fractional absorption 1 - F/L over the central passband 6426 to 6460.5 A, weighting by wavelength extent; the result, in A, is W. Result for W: 0.83 A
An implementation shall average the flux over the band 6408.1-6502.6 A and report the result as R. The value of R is 14.1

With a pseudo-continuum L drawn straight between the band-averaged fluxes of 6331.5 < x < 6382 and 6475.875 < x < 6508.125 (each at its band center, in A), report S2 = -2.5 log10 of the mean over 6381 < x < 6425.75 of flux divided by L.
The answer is 0.04 mag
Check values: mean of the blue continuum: 13.1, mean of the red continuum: 14.5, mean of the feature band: 13.2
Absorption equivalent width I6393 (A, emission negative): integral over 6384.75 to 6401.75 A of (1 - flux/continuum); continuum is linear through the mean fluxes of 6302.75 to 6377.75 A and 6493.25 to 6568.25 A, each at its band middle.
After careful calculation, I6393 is 1.0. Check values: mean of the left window 13.1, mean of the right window 15.1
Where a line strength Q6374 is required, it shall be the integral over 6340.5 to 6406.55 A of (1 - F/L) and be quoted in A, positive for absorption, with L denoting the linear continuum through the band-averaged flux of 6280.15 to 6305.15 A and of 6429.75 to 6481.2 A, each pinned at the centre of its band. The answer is 1.9 A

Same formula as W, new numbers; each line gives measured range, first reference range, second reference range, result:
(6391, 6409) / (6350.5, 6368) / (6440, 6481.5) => 0.26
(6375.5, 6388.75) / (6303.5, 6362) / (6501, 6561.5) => 1.55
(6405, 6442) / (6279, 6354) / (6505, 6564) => 0.84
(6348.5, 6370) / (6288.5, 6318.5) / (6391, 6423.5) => -0.14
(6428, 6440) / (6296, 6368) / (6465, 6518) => 0.03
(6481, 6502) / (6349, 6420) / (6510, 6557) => 0.37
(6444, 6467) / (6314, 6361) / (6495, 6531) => 0.45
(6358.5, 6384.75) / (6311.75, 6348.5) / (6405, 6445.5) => 1.08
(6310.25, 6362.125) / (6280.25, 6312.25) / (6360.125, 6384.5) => -1.14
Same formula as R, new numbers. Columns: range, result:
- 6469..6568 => 15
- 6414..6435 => 13.7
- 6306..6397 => 12.9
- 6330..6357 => 13.4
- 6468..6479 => 14.6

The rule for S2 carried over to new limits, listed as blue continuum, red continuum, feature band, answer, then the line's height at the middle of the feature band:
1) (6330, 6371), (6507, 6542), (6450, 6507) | 0.02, 14.7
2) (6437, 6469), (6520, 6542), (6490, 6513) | 0.02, 14.8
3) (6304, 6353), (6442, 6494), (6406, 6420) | 0.02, 13.8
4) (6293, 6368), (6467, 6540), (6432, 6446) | 0.01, 14.2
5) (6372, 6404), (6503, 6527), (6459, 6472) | -0.01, 14.1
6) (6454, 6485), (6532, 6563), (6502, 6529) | 0.00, 15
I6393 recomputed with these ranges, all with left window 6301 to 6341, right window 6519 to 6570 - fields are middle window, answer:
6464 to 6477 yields 0.05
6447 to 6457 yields 0.24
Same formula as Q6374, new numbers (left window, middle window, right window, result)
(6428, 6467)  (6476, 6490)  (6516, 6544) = -0.2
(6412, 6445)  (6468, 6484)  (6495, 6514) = -0.4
